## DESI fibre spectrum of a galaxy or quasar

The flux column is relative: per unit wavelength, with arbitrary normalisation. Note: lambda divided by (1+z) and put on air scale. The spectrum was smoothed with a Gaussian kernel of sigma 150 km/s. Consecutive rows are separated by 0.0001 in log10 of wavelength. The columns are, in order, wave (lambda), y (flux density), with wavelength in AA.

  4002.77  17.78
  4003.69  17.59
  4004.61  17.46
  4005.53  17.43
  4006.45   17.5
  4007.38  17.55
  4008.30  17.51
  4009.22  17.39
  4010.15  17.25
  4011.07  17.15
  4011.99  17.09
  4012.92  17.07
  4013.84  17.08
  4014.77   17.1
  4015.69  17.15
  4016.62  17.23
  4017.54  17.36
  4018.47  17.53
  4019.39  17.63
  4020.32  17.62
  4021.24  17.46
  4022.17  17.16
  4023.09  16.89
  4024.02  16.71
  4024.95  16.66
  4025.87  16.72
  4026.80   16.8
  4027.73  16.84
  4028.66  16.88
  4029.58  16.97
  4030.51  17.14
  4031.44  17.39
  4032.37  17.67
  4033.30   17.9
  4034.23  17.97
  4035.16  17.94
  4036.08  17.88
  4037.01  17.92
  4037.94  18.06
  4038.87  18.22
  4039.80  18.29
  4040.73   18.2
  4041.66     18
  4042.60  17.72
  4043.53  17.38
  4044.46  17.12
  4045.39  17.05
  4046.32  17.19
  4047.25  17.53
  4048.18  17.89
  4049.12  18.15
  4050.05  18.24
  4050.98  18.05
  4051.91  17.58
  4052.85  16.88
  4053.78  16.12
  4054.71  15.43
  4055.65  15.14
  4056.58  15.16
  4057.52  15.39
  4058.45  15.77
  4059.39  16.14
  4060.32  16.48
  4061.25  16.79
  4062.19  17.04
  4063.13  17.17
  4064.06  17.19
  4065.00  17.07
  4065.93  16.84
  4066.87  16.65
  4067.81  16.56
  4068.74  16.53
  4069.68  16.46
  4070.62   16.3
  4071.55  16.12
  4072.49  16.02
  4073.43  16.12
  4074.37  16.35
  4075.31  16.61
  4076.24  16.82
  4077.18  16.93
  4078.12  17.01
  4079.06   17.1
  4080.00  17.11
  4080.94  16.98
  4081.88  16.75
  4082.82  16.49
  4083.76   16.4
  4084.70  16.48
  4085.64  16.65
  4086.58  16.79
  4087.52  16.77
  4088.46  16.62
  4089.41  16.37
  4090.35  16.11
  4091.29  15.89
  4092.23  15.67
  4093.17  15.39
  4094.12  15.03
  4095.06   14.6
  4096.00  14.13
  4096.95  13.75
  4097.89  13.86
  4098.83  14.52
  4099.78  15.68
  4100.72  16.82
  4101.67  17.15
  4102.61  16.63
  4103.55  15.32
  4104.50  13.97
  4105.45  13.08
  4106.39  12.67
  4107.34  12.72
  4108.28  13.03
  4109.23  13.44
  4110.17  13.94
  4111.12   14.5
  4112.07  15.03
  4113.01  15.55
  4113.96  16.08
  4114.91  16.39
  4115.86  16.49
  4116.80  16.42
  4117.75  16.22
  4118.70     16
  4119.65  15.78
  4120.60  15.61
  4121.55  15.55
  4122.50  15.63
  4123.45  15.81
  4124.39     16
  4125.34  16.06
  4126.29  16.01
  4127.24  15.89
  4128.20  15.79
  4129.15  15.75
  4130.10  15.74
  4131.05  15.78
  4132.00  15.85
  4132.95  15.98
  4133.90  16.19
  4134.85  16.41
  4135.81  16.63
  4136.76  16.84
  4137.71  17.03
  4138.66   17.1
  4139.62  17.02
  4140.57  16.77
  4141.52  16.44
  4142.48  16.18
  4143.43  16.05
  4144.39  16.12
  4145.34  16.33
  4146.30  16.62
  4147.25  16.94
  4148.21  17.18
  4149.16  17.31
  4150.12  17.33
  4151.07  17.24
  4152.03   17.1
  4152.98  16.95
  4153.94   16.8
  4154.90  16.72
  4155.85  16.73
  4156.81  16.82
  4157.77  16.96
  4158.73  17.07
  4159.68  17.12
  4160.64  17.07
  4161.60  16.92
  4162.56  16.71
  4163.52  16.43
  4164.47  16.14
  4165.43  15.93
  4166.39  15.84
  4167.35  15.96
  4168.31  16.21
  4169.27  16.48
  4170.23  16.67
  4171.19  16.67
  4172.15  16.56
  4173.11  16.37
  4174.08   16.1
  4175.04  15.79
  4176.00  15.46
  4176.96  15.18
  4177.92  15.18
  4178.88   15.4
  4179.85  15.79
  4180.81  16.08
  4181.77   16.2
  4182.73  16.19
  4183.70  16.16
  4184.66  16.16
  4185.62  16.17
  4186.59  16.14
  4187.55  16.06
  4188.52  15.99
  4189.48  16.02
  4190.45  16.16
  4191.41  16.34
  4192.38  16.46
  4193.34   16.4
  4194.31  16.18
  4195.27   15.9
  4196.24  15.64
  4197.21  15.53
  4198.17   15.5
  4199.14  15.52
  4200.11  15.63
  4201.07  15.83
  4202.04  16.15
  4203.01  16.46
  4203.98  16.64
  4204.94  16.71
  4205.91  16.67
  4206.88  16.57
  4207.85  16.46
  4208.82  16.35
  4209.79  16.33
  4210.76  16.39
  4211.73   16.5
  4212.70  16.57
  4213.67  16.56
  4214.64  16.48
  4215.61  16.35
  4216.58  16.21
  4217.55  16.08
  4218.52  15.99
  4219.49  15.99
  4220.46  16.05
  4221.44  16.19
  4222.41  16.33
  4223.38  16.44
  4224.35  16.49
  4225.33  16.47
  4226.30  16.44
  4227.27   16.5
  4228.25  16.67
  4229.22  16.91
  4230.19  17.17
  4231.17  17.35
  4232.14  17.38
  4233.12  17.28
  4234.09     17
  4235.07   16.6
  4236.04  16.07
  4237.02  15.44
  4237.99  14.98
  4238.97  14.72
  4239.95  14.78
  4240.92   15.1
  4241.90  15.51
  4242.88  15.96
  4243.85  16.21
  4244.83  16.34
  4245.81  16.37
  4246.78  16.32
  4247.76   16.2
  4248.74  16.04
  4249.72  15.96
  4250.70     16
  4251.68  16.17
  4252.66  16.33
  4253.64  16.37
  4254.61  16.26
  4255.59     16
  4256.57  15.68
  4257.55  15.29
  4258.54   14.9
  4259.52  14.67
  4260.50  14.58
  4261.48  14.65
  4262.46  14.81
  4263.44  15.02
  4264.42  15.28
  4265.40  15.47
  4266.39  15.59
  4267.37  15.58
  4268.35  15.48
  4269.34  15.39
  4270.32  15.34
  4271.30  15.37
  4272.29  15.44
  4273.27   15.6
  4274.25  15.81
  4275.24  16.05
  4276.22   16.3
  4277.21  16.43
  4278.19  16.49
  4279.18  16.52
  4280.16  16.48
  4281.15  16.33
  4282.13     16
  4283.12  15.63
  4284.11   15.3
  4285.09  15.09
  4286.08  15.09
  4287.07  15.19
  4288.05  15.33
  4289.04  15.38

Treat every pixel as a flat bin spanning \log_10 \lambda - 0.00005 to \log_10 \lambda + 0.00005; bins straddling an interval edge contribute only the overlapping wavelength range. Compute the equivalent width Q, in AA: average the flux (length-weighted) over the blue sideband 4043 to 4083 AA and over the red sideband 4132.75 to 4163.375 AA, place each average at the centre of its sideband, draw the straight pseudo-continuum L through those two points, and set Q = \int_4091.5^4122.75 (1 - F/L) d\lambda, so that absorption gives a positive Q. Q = 3.18 AA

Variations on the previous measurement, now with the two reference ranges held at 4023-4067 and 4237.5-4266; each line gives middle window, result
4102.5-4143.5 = 2.3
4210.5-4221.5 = -0.3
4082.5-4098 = 1.0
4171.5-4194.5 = 0.1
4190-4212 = -0.3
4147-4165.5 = -0.7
